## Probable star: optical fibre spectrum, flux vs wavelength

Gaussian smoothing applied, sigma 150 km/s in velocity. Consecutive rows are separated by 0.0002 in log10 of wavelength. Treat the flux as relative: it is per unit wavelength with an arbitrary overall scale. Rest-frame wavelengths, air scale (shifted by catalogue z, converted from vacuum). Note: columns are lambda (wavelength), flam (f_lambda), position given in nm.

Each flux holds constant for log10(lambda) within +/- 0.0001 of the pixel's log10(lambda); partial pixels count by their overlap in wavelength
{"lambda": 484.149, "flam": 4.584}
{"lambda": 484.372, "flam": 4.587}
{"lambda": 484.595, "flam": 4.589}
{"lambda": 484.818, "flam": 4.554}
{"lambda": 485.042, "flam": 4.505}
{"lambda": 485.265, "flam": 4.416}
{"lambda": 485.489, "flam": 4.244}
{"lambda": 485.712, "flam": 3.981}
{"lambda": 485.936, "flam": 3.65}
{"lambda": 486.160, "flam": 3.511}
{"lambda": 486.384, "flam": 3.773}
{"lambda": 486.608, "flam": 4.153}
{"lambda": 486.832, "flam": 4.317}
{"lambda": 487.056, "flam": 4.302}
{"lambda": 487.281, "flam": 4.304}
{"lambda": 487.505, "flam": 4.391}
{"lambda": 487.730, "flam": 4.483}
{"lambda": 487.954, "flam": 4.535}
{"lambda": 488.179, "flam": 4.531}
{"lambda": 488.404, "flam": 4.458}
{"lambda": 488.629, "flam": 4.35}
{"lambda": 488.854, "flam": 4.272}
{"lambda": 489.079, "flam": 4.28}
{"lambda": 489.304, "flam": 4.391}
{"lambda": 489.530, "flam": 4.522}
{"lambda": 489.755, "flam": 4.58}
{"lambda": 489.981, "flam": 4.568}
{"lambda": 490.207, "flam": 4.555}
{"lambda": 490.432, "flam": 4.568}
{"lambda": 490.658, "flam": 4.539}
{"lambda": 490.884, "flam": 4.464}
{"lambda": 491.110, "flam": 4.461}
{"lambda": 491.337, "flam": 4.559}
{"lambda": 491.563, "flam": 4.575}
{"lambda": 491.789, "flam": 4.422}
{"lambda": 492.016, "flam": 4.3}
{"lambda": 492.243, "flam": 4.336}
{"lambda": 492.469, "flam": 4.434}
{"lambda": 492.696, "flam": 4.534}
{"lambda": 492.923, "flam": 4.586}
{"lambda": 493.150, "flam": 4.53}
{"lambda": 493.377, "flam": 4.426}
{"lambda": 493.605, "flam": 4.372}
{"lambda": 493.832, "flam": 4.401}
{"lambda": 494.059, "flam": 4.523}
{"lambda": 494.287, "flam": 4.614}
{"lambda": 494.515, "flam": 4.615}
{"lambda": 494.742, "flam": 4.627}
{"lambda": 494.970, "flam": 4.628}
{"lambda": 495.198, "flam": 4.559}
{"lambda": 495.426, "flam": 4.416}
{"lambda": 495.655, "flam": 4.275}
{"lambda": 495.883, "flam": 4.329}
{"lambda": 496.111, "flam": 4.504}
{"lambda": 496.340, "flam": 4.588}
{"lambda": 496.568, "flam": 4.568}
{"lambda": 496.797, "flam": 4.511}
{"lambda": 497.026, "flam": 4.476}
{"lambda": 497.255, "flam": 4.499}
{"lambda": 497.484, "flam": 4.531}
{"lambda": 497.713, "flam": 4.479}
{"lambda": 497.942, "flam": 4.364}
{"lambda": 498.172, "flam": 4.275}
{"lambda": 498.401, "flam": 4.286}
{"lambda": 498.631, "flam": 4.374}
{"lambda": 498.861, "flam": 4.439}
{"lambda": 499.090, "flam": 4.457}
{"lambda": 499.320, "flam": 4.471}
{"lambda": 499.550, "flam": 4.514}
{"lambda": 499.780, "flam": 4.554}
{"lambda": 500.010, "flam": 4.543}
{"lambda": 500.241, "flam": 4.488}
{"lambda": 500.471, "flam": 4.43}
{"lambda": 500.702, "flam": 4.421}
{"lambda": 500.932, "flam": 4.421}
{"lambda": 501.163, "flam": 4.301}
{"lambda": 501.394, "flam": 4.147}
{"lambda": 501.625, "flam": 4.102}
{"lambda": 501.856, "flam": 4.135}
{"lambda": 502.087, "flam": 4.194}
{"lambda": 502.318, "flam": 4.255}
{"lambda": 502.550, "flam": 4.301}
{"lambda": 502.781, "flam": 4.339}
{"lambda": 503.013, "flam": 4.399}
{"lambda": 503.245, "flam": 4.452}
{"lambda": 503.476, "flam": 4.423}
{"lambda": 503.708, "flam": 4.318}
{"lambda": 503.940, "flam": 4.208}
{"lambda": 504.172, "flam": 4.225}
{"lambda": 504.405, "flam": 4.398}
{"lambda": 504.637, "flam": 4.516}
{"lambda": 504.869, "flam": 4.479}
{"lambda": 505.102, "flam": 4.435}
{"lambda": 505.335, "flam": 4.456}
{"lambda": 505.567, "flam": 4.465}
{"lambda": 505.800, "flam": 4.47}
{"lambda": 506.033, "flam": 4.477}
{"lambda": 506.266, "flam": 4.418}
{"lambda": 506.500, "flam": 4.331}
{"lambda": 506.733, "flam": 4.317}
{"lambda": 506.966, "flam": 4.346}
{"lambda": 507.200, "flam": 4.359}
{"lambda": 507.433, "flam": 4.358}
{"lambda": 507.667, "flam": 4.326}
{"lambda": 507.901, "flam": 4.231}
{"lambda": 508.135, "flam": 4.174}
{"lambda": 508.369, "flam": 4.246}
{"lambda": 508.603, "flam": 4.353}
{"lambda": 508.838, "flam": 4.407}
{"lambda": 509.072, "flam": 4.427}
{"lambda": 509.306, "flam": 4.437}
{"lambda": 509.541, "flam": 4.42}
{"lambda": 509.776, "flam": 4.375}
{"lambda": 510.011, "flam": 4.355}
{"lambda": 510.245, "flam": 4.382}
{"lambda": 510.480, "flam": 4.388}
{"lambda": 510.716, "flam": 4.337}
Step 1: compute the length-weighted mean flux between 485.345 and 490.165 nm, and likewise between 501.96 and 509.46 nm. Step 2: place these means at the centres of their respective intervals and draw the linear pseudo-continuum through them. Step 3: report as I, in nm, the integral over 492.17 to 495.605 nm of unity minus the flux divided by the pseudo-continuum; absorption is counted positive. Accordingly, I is -0.16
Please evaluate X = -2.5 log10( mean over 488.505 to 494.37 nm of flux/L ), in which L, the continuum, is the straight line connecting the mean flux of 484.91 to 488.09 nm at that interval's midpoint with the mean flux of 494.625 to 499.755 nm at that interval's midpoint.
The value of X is -0.04 mag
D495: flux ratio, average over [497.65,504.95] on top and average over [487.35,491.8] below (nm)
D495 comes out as 0.98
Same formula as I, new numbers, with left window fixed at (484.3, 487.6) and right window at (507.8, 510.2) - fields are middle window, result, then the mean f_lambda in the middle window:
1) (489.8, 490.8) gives -0.08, 4.56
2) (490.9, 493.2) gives -0.12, 4.47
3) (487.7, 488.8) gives -0.06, 4.46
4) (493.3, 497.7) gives -0.24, 4.5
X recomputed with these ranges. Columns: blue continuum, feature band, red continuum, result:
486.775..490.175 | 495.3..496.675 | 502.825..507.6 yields -0.01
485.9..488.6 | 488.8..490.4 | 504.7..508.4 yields -0.06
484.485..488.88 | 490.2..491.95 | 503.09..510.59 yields -0.05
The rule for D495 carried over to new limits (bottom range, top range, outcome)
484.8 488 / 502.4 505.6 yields 1.05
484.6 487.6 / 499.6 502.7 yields 1.04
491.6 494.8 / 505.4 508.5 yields 0.97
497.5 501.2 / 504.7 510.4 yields 0.99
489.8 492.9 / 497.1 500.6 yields 0.99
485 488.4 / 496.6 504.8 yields 1.04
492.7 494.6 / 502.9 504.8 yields 0.97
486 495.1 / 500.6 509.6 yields 0.98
